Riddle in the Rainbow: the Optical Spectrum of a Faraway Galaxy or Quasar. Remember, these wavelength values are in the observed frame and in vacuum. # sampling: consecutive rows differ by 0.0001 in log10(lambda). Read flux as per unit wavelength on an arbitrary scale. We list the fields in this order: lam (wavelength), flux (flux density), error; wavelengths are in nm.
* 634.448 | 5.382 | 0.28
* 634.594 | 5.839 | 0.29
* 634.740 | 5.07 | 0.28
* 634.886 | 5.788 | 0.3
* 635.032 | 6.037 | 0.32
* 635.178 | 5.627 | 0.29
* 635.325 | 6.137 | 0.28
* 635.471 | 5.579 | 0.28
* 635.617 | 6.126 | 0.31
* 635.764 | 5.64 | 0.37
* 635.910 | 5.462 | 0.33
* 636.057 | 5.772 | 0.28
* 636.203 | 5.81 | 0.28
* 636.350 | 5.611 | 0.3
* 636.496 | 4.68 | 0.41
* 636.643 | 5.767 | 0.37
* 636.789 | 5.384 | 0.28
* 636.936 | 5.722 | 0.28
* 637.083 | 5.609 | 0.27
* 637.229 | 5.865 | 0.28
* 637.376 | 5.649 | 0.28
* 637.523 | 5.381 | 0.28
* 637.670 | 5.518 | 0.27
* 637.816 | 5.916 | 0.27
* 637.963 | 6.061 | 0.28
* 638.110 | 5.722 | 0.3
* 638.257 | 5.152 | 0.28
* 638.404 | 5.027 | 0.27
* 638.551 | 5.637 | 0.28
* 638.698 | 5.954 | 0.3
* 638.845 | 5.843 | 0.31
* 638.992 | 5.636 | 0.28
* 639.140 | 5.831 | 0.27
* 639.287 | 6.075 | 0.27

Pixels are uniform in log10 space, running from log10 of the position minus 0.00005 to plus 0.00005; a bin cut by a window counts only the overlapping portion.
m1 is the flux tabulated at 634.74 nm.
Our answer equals 5.07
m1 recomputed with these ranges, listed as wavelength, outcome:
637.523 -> 5.381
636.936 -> 5.722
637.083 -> 5.609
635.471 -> 5.579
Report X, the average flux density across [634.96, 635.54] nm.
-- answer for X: 5.84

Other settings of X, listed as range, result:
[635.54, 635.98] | 5.74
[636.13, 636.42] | 5.71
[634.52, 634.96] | 5.57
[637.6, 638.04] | 5.84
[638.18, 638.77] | 5.44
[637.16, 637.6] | 5.62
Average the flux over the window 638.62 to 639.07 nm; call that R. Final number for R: 5.8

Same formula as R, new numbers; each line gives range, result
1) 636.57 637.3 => 5.67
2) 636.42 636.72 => 5.24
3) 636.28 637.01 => 5.43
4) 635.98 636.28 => 5.77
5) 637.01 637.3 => 5.75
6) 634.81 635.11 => 5.91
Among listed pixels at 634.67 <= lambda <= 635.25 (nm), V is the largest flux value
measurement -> 6.037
